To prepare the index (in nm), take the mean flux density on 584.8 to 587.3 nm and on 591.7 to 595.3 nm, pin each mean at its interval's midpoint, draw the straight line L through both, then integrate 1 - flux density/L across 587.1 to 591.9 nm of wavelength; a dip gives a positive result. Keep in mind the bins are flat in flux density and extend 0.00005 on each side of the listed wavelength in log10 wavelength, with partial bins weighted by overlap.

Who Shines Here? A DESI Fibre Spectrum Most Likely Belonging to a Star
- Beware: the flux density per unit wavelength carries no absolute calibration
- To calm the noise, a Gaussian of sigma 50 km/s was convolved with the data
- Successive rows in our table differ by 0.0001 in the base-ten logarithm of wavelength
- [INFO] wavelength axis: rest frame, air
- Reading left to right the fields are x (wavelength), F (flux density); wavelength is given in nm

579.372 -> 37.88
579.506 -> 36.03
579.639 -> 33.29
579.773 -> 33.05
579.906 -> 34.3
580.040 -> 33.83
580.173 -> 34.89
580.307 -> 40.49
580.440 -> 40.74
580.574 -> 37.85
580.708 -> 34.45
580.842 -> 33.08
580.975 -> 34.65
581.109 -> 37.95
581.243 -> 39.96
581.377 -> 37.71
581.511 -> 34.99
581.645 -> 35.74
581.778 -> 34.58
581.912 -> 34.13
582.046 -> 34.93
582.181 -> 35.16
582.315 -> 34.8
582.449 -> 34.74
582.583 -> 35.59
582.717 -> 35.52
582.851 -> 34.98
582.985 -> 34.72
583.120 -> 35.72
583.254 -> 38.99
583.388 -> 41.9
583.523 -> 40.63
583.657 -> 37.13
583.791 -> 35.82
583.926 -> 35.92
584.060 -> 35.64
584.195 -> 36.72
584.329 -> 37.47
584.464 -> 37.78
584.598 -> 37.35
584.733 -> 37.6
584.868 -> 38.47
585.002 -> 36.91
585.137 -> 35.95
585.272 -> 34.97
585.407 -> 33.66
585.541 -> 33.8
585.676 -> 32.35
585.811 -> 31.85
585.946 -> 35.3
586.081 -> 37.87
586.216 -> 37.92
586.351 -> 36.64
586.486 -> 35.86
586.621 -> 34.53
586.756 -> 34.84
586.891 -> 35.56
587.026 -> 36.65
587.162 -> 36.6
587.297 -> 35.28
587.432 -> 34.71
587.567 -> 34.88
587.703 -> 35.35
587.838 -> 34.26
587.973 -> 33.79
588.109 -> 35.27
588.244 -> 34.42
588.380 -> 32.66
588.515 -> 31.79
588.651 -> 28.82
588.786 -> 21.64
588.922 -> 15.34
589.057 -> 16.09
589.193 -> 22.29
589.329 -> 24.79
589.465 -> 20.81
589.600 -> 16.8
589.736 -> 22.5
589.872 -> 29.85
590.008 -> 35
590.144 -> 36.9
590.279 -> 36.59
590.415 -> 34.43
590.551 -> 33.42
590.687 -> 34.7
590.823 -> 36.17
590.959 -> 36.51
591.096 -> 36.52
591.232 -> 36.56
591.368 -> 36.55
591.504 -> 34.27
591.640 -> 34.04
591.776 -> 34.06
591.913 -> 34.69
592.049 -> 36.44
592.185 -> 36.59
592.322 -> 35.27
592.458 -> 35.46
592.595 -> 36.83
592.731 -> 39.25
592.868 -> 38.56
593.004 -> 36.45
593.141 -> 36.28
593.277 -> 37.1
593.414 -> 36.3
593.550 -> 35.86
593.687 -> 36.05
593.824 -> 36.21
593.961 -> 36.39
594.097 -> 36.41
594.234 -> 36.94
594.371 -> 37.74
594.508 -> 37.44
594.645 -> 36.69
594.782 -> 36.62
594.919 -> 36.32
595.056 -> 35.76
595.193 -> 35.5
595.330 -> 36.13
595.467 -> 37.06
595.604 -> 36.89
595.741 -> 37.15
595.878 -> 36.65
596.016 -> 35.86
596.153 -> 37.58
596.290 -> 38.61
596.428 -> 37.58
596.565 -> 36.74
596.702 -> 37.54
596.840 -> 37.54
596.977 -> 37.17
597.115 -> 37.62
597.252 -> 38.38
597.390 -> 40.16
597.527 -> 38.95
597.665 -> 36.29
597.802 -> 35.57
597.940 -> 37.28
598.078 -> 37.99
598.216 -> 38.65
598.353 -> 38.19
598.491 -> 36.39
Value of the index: 0.62 nm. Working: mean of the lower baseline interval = 35.5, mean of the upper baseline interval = 36.4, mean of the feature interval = 31.3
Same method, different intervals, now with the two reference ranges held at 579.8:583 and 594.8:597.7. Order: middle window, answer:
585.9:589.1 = 0.31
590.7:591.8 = 0.03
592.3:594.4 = 0.01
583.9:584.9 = -0.03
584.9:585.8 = 0.04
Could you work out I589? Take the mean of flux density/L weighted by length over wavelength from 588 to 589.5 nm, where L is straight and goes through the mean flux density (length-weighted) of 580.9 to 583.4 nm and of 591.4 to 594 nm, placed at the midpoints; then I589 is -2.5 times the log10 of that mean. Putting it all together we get 0.351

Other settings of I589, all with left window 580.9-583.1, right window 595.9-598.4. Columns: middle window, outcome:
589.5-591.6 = 0.12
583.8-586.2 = 0.00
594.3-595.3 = 0.02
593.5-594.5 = 0.02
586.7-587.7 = 0.03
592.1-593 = 0.00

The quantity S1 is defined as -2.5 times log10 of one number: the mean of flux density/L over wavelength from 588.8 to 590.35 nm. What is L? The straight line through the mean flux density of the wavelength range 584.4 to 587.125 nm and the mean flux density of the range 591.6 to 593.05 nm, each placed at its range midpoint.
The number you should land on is 0.39 mag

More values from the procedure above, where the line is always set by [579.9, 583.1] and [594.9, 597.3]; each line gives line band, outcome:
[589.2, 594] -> 0.08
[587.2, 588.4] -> 0.05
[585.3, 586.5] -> 0.04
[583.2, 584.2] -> -0.05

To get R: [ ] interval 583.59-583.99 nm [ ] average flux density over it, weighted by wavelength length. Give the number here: 36.3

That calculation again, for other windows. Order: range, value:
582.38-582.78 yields 35.3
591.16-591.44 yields 36.6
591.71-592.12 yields 35.1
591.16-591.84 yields 35.2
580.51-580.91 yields 35.1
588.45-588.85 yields 27.4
